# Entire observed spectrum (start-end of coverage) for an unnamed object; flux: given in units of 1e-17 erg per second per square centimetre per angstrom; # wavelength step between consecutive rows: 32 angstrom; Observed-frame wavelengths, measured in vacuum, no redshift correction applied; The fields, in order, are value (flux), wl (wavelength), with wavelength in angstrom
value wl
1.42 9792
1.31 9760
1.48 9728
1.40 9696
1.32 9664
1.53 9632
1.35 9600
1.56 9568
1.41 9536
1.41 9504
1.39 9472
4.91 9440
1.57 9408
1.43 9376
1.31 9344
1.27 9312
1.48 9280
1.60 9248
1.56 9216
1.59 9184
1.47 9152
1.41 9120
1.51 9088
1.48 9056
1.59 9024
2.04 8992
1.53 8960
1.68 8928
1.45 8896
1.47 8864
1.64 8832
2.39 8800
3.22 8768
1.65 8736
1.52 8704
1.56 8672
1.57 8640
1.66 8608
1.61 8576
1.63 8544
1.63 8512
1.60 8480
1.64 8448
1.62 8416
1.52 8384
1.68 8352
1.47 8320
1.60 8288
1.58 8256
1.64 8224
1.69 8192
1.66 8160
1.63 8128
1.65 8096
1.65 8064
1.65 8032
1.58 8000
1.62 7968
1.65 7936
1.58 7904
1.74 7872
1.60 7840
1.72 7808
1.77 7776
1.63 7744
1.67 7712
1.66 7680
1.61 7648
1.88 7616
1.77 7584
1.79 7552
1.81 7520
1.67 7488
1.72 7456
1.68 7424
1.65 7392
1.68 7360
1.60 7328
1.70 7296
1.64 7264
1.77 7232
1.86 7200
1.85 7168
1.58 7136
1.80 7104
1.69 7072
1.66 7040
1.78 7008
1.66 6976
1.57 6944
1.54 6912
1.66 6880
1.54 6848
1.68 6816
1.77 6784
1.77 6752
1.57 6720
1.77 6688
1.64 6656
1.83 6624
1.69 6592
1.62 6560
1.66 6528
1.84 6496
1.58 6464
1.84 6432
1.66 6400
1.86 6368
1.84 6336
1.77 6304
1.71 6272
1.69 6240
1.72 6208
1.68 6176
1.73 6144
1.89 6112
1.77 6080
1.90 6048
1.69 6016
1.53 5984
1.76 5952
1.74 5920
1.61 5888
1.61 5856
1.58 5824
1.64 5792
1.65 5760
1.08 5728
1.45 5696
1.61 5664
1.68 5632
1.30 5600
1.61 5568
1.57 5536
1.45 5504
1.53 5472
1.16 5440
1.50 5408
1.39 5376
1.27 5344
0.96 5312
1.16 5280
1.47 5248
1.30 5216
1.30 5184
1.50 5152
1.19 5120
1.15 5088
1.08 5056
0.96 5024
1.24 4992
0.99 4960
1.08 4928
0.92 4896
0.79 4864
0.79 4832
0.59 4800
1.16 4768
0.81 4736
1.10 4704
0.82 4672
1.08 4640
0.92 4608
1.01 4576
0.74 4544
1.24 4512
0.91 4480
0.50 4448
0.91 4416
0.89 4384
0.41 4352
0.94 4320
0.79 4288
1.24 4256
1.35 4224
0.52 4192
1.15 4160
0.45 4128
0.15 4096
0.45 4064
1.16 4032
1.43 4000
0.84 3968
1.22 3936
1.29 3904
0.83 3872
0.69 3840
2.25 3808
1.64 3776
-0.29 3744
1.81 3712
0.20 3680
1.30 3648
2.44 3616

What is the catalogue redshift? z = 0.34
